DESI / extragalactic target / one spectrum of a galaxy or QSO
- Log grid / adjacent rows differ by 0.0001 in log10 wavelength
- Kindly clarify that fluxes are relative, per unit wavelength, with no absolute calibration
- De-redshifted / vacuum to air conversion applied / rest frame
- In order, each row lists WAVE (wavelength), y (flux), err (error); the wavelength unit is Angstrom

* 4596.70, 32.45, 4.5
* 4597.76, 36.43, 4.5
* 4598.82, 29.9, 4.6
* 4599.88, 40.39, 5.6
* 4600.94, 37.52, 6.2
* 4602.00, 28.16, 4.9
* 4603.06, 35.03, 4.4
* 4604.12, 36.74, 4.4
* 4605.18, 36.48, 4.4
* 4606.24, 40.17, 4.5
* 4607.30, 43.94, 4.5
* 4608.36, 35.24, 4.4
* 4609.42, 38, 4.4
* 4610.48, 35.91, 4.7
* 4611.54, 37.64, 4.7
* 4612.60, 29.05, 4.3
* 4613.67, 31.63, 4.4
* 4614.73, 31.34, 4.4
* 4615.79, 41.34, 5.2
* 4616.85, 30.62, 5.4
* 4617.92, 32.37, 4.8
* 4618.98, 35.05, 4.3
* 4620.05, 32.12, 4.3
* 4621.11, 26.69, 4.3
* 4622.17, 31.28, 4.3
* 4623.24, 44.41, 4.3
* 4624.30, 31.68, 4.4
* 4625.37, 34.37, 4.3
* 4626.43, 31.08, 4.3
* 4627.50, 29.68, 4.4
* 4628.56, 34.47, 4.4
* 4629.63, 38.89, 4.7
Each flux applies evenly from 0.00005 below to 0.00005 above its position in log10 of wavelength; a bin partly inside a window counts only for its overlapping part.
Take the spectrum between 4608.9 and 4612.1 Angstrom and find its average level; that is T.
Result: 37.2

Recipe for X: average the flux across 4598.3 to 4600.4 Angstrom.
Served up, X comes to 35.1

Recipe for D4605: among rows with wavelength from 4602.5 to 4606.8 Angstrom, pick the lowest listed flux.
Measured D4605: 35.03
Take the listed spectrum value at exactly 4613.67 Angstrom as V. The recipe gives 31.63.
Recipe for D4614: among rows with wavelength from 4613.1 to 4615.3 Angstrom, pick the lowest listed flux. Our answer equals 31.34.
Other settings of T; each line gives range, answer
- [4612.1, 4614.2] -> 30.3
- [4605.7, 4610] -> 39.3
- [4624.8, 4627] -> 32.6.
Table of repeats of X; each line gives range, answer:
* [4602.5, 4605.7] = 36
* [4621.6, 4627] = 34.5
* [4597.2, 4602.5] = 34.5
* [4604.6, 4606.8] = 38.4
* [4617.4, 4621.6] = 31.6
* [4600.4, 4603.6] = 33.6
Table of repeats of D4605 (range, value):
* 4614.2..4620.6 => 30.62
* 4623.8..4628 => 29.68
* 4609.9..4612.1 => 35.91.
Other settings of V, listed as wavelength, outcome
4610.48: 35.91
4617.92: 32.37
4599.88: 40.39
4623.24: 44.41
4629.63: 38.89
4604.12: 36.74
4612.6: 29.05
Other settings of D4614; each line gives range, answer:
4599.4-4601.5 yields 37.52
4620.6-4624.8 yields 26.69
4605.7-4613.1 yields 29.05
